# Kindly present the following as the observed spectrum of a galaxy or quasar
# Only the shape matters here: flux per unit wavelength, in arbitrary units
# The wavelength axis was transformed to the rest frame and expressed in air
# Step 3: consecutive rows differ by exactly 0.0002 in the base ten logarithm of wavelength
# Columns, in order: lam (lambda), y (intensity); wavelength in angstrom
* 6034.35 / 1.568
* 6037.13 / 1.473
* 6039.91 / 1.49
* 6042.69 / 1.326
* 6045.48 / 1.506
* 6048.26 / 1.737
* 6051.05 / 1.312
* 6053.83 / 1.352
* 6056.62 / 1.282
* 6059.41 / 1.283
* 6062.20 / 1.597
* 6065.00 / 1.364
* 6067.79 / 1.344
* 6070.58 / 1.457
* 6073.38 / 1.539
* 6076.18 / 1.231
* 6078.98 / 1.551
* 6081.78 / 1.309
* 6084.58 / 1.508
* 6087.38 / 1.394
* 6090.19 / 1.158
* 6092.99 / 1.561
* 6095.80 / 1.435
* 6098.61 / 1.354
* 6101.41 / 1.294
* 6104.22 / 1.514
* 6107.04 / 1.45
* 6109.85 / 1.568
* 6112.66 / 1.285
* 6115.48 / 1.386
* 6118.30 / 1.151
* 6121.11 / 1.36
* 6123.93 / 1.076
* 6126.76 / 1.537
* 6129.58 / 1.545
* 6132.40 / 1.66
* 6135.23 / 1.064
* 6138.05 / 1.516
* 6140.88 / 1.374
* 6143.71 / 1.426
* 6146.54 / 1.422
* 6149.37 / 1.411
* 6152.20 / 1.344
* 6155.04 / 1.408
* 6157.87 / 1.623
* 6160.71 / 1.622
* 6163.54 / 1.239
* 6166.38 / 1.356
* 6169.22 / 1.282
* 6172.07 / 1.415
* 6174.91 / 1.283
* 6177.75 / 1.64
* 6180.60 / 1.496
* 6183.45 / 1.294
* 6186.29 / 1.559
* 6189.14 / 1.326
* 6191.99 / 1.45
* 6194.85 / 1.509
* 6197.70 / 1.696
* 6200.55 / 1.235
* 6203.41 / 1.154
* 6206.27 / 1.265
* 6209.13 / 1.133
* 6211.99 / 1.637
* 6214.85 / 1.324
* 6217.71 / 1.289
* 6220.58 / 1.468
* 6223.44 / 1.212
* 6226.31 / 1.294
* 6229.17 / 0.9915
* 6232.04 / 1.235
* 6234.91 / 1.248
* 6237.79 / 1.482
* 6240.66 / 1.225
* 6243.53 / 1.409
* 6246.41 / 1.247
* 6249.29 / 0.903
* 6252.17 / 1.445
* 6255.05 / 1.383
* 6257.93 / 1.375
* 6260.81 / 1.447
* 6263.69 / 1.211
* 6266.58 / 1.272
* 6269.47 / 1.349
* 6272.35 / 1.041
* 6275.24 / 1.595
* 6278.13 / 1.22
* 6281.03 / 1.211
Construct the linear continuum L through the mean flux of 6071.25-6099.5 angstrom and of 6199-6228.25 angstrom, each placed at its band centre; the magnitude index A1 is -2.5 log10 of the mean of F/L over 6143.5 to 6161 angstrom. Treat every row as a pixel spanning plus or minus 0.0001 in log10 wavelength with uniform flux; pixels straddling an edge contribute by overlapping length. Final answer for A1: -0.084 mag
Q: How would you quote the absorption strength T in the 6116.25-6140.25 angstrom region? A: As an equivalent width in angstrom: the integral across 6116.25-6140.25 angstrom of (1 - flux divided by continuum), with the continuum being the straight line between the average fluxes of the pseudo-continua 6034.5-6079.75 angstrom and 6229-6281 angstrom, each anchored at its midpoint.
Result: 0.2 angstrom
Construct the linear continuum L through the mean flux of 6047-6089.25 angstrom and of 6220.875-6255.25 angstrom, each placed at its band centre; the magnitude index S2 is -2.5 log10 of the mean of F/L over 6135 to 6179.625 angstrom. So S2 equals -0.06 mag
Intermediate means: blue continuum 1.41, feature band 1.41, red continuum 1.26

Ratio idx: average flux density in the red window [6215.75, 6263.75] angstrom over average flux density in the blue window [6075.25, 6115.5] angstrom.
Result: 0.9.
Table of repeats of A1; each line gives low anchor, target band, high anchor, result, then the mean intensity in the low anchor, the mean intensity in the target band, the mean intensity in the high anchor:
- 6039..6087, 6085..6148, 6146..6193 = 0.02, 1.42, 1.39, 1.42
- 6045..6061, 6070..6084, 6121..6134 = 0.00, 1.41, 1.42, 1.44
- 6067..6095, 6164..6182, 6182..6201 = 0.03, 1.41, 1.4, 1.45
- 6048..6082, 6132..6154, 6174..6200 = 0.04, 1.4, 1.39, 1.47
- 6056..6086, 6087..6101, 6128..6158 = 0.03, 1.41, 1.37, 1.43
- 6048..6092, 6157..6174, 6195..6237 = -0.06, 1.39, 1.41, 1.31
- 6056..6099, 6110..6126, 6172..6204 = 0.10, 1.4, 1.29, 1.43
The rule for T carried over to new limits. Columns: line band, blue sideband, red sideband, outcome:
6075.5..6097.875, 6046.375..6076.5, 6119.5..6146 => 0.2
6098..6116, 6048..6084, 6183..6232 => -0.3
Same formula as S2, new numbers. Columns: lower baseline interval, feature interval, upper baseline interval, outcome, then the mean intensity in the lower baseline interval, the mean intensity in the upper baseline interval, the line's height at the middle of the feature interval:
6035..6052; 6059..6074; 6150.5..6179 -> 0.03 mag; 1.48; 1.42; 1.47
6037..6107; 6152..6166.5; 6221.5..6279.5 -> -0.08 mag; 1.41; 1.28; 1.35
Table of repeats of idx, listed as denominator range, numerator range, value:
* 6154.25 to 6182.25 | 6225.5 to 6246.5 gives 0.88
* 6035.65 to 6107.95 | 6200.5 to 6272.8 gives 0.91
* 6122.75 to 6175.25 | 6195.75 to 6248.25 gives 0.93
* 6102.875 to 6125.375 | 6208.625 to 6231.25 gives 0.96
